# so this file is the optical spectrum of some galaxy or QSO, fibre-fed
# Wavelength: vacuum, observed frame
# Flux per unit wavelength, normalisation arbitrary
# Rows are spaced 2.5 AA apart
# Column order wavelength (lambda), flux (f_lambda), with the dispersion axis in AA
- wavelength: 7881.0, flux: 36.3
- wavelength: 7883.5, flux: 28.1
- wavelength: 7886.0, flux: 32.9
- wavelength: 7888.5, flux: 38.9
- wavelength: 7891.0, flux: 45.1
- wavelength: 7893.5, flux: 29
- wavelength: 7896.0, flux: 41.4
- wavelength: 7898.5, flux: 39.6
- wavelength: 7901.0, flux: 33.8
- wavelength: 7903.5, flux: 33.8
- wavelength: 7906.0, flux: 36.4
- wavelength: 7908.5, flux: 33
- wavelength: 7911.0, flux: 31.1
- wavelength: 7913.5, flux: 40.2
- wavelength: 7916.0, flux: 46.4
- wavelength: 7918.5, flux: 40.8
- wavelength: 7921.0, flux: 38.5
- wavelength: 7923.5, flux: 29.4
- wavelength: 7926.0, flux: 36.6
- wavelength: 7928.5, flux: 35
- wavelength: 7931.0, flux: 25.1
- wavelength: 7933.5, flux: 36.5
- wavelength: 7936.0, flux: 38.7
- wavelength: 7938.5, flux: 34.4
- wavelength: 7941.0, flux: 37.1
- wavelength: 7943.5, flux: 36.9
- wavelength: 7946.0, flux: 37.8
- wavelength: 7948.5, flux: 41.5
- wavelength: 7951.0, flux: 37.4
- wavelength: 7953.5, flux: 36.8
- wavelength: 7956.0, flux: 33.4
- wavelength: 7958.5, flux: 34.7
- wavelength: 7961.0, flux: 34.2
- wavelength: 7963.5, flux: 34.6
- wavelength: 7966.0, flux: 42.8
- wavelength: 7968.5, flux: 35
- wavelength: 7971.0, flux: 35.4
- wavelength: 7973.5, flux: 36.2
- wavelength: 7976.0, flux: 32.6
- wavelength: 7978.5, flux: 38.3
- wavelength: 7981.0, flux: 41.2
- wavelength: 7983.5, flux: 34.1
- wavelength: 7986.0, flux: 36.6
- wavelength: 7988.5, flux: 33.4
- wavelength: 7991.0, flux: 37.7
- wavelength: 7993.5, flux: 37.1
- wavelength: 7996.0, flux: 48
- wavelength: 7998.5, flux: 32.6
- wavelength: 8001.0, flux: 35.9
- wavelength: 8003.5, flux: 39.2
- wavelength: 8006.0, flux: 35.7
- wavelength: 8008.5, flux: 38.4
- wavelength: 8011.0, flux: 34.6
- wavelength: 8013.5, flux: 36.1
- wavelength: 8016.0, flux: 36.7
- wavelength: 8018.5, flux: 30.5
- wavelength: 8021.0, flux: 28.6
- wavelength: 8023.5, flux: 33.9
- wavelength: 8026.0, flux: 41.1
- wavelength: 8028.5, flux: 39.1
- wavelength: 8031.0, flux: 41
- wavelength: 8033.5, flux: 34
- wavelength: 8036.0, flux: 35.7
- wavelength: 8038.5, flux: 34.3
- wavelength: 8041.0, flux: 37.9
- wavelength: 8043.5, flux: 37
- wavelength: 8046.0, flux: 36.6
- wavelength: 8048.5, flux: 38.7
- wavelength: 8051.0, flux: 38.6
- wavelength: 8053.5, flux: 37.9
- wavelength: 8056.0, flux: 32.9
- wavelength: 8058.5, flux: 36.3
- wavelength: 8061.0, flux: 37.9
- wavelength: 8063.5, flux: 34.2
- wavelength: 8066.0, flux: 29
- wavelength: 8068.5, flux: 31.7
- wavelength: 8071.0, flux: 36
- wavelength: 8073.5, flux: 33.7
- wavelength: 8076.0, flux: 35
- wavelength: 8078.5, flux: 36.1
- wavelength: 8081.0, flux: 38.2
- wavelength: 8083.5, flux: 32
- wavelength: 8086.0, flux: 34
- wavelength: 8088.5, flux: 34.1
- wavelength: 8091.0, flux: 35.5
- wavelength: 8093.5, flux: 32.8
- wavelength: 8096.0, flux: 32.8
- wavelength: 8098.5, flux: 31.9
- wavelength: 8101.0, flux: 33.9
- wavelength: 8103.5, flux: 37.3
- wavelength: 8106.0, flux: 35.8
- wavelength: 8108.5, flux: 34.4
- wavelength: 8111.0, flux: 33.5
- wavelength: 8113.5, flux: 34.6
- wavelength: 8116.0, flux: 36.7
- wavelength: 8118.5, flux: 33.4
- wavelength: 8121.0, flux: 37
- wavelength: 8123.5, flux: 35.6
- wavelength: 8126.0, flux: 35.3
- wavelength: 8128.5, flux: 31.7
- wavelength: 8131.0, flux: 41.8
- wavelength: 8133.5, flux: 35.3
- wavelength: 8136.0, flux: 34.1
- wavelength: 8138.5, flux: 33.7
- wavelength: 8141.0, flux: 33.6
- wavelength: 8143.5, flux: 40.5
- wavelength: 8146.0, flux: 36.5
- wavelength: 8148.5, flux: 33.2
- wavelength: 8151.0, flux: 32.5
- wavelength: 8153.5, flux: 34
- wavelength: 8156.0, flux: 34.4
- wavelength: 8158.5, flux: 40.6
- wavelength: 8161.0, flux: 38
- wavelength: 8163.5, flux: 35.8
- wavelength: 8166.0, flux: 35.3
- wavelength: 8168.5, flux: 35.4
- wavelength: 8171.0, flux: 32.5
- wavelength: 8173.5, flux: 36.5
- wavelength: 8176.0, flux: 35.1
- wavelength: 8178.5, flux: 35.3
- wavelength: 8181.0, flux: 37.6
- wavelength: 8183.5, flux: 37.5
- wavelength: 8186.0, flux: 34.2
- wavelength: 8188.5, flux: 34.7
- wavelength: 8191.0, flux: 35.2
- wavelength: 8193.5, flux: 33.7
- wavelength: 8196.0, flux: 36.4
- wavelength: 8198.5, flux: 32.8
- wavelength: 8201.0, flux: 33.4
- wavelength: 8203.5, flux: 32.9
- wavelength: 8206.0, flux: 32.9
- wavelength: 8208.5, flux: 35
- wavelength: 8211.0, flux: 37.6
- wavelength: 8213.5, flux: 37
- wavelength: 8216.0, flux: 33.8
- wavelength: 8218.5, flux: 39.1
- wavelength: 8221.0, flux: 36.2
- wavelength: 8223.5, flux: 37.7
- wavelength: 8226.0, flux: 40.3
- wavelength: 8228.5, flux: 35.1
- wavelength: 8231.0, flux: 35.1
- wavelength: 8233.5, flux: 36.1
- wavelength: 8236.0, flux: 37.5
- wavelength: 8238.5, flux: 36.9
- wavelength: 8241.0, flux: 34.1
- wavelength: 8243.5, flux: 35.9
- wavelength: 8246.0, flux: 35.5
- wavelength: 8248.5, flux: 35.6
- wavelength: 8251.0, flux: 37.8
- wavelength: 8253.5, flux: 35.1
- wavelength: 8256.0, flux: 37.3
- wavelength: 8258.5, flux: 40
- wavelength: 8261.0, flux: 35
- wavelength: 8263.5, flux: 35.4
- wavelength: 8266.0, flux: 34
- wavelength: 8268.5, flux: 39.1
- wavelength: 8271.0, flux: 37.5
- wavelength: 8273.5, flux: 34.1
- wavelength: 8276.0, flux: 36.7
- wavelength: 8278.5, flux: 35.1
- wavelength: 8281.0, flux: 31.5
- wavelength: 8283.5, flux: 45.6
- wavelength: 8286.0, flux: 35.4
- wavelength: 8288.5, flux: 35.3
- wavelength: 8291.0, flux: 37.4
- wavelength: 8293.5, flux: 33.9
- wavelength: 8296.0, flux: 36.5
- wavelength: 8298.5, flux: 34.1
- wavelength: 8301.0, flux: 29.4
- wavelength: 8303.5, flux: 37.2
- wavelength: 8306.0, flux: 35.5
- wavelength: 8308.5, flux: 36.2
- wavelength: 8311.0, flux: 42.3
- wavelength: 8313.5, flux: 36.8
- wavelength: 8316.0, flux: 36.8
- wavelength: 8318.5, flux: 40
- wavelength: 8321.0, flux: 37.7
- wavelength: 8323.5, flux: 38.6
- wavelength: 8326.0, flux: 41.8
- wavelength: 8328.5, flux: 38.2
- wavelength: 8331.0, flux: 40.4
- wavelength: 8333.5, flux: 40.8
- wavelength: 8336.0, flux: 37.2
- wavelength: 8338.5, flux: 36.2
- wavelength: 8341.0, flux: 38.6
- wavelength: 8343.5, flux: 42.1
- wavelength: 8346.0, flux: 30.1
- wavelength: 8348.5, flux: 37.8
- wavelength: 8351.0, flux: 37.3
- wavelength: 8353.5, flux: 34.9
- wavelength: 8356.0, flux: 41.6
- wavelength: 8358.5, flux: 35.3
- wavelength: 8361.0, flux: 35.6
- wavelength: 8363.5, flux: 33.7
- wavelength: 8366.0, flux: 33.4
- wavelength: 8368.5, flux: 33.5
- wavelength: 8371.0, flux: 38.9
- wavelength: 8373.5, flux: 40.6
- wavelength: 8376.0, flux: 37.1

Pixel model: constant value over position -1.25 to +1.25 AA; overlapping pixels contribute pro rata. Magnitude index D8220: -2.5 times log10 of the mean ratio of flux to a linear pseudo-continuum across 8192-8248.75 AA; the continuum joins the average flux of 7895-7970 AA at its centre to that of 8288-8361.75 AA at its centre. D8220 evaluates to 0.04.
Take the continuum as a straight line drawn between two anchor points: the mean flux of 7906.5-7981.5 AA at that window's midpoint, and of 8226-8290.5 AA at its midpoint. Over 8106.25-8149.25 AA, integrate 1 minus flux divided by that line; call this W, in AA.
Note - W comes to 1.1 AA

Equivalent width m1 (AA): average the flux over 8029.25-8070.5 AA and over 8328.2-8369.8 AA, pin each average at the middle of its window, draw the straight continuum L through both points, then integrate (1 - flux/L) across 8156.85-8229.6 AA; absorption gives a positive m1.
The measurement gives 1.2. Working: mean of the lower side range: 35.9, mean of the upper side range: 36.8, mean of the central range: 35.8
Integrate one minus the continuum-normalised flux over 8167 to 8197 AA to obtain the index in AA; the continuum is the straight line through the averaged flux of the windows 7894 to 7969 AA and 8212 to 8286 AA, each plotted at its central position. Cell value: 1.0 AA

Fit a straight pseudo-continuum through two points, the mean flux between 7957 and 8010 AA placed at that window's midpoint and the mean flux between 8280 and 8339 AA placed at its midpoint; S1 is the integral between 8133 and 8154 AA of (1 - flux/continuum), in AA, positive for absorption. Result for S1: 1.3 AA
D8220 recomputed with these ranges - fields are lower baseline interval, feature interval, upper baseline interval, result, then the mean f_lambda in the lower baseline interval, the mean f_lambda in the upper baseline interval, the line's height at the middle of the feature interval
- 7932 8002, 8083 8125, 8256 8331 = 0.07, 36.8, 36.9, 36.8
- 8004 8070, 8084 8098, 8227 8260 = 0.07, 35.7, 36.3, 35.9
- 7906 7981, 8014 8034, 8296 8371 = 0.02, 36.3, 37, 36.5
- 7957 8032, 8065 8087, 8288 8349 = 0.08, 36.5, 37.3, 36.7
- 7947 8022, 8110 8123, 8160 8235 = 0.02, 36.3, 35.6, 35.9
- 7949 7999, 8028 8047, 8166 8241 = -0.01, 36.7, 35.6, 36.4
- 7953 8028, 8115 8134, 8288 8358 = 0.02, 36.2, 37.3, 36.6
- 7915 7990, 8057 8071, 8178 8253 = 0.07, 36.4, 35.8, 36.1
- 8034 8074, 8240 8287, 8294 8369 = 0.01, 35.5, 37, 36.6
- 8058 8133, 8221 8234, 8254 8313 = -0.03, 34.7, 36.3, 35.8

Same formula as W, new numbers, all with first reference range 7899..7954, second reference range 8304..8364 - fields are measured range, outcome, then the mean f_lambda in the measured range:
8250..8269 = 0.45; 36.6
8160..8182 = 0.89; 35.7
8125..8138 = 0.52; 35.5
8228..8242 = 0.58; 35.9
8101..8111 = 0.44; 35.3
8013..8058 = 0.65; 36.1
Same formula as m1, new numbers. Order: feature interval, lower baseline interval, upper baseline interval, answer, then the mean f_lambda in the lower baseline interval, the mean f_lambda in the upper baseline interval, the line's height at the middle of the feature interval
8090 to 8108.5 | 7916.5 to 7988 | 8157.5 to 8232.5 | 0.85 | 36.2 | 35.7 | 35.9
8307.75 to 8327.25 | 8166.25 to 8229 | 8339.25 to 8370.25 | -1.51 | 35.5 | 36.2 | 36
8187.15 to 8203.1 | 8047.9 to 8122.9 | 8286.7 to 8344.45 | 0.80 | 34.8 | 37.5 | 36.1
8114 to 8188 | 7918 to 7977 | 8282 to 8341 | 2.38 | 35.8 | 37.5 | 36.8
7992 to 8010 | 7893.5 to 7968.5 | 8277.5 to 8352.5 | -0.78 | 36.3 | 37.2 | 36.5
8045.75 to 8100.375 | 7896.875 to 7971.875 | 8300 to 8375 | 2.76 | 36.3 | 37.3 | 36.6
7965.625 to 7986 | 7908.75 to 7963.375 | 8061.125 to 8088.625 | -0.60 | 36.2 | 34.2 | 35.6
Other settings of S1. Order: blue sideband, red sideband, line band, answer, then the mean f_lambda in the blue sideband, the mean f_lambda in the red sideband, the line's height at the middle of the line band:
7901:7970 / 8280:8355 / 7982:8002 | -0.36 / 36.2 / 37.2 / 36.3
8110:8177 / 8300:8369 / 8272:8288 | 0.14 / 35.4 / 37.2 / 36.7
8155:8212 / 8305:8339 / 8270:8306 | 1.97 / 35.3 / 38.5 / 37.7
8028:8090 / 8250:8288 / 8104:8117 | 0.28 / 35.6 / 36.6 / 35.9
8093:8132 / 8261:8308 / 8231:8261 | -0.71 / 34.9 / 35.7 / 35.6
